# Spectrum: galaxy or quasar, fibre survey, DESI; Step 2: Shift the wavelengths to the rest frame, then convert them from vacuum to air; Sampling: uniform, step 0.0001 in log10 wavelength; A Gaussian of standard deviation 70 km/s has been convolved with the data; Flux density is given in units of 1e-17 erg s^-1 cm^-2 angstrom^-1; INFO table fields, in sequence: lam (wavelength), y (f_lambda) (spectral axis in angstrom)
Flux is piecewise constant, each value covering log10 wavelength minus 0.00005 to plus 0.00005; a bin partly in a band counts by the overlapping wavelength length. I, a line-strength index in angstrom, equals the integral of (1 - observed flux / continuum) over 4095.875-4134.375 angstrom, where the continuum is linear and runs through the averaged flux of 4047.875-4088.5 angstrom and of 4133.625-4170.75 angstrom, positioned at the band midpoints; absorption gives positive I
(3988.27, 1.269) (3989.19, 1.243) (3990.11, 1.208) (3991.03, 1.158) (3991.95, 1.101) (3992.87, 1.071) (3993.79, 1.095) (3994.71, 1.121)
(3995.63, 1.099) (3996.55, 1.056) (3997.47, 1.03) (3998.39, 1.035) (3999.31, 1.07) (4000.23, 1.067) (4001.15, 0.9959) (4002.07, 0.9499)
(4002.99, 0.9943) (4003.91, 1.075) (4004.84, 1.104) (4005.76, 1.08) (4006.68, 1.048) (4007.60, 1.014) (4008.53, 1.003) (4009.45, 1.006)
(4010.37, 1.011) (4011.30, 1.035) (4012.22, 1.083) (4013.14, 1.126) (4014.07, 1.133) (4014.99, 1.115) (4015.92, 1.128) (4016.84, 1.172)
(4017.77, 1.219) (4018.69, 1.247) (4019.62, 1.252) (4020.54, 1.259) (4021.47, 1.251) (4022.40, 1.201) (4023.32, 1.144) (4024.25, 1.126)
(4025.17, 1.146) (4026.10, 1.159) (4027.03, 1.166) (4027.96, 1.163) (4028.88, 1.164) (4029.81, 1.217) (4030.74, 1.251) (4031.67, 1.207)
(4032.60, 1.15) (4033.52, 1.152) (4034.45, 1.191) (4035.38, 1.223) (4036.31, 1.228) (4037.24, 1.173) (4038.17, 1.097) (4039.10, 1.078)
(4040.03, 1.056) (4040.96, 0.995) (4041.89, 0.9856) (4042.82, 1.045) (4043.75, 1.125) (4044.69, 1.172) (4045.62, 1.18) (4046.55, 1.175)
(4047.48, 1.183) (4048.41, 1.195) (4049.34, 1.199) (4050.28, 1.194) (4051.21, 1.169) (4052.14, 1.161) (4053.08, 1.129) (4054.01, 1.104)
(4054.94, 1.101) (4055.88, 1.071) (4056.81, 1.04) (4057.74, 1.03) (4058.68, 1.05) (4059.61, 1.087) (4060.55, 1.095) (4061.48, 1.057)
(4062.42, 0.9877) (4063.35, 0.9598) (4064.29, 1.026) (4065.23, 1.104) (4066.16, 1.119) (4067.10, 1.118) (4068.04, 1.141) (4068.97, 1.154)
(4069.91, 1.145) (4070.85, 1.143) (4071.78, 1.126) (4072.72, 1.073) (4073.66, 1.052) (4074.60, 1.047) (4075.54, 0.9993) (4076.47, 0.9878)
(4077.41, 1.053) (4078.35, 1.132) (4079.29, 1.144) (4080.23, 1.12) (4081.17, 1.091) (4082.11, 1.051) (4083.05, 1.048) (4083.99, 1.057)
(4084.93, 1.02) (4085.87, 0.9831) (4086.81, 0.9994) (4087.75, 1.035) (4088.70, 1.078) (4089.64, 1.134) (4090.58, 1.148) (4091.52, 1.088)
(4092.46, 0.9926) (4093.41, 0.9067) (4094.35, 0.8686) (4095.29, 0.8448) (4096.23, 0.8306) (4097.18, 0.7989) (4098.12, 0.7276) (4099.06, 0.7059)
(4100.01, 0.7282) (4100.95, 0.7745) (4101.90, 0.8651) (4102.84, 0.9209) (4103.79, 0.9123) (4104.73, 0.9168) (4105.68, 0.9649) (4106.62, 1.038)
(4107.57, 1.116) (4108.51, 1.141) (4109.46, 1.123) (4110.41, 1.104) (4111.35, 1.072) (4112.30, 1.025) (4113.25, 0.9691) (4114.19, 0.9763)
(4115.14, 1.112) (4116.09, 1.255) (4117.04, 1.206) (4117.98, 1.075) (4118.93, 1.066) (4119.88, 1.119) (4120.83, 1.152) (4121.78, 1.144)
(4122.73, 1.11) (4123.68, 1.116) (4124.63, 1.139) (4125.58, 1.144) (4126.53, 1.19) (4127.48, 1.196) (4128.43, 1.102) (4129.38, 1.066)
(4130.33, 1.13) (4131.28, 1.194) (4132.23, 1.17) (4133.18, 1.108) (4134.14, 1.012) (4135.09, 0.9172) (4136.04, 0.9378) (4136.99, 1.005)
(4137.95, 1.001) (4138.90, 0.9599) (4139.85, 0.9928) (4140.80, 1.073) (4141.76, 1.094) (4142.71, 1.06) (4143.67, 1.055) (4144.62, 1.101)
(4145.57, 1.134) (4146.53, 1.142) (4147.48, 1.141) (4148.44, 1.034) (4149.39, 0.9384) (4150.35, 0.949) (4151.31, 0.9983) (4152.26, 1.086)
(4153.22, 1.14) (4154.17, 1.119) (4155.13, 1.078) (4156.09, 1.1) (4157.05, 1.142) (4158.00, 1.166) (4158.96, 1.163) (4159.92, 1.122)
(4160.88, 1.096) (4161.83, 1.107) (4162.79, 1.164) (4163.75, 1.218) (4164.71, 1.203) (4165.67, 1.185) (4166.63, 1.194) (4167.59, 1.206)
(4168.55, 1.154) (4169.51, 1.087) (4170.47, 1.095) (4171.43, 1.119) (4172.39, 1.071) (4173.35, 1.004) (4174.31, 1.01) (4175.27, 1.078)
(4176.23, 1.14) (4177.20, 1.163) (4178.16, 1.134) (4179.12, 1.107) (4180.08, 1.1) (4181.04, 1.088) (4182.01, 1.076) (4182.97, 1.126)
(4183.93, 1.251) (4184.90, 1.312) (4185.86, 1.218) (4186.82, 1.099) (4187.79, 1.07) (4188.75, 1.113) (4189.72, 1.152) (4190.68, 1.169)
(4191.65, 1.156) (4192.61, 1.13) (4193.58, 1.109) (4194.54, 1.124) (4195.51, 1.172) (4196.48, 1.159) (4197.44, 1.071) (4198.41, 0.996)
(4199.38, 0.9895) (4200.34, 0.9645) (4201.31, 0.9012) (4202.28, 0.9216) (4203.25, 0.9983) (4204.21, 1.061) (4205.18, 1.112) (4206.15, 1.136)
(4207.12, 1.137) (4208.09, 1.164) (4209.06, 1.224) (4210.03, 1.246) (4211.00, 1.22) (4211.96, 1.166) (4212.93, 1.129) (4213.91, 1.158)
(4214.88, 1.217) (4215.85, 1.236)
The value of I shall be 1.7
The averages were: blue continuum 1.08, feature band 1.04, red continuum 1.09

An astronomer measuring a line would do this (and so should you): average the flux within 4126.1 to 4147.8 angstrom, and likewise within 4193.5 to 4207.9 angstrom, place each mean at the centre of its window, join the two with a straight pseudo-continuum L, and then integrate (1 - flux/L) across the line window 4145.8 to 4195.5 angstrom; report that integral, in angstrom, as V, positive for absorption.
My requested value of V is -2.54 angstrom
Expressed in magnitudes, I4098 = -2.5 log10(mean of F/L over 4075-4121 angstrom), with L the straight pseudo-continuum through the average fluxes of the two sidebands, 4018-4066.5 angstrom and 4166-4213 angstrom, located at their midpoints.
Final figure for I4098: 0.12 mag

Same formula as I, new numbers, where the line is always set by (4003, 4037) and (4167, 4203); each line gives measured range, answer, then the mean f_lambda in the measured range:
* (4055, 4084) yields 1.45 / 1.08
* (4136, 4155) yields 1.05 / 1.05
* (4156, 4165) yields -0.32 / 1.15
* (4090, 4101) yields 2.46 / 0.874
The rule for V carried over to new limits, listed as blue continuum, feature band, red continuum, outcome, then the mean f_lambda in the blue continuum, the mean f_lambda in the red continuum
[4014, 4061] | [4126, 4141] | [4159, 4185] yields 0.9 angstrom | 1.15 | 1.13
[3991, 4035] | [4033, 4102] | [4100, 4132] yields 2.3 angstrom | 1.12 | 1.07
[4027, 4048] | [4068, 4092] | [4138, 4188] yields 1.2 angstrom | 1.15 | 1.11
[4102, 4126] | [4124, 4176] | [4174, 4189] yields 0.5 angstrom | 1.07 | 1.13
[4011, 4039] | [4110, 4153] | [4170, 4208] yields 1.7 angstrom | 1.17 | 1.1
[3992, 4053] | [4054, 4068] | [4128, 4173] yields 0.6 angstrom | 1.12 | 1.09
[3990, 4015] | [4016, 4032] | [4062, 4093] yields -1.9 angstrom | 1.06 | 1.07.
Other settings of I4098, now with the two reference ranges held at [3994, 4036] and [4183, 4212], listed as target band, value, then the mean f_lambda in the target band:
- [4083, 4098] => 0.143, 0.982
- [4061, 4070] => 0.041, 1.08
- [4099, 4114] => 0.157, 0.968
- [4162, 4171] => -0.044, 1.16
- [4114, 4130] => -0.010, 1.13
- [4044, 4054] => -0.047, 1.17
